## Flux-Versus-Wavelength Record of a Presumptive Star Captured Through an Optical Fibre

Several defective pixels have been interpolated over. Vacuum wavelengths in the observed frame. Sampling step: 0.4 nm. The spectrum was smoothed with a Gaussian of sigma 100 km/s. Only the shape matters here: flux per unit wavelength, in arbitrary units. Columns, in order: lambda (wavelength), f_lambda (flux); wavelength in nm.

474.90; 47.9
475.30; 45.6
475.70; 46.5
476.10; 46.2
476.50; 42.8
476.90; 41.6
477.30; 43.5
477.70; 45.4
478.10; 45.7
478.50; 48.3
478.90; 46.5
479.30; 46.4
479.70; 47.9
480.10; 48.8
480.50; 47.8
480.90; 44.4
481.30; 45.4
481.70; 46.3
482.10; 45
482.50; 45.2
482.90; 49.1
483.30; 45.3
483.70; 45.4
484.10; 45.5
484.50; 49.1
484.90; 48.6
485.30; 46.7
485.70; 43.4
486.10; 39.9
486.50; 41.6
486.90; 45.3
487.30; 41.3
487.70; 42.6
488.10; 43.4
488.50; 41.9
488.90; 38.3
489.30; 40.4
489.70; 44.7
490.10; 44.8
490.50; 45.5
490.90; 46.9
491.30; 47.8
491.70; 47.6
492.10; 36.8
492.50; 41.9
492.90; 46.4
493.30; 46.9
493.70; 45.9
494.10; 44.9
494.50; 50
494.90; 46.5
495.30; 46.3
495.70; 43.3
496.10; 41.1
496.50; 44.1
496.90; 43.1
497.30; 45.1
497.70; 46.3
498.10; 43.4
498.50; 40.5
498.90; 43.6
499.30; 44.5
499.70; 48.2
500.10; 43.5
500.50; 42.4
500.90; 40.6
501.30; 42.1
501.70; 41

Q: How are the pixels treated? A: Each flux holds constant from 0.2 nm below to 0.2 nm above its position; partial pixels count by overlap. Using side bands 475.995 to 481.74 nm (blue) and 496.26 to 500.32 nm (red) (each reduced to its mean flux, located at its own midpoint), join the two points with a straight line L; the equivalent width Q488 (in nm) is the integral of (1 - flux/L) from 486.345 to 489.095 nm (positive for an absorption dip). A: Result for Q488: 0.18 nm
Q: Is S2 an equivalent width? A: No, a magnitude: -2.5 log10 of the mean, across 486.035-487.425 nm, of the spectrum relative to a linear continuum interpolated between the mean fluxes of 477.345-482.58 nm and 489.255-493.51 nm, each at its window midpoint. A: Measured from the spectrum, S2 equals 0.08 mag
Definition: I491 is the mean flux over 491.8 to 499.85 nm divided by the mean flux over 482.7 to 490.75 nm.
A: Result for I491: 1.01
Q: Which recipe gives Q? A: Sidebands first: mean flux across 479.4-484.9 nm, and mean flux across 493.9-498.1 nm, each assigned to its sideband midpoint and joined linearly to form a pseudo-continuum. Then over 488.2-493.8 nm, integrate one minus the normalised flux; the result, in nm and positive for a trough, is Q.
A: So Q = 0.201 nm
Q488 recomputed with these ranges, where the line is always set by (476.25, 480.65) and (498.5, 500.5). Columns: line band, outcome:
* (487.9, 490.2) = 0.149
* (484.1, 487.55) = 0.060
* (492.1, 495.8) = -0.058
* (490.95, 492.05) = -0.030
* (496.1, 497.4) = 0.026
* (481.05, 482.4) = 0.003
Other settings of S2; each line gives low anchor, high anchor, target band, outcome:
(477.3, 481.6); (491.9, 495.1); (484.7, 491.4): 0.05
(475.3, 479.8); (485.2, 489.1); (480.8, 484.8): -0.06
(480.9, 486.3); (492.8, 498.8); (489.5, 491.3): -0.01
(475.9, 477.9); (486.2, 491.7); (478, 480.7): -0.09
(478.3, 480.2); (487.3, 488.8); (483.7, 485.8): -0.06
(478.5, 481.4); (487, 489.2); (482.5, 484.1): -0.04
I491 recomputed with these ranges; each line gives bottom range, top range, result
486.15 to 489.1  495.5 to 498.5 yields 1.04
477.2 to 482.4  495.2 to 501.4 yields 0.94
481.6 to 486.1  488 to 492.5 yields 0.94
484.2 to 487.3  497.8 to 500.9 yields 0.98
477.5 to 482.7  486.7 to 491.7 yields 0.94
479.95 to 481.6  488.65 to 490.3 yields 0.90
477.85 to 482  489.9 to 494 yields 0.96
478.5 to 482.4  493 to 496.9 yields 0.97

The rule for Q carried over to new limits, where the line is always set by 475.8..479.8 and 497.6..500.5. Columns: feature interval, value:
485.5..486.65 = 0.08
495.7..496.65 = 0.03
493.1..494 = -0.04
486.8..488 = 0.05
